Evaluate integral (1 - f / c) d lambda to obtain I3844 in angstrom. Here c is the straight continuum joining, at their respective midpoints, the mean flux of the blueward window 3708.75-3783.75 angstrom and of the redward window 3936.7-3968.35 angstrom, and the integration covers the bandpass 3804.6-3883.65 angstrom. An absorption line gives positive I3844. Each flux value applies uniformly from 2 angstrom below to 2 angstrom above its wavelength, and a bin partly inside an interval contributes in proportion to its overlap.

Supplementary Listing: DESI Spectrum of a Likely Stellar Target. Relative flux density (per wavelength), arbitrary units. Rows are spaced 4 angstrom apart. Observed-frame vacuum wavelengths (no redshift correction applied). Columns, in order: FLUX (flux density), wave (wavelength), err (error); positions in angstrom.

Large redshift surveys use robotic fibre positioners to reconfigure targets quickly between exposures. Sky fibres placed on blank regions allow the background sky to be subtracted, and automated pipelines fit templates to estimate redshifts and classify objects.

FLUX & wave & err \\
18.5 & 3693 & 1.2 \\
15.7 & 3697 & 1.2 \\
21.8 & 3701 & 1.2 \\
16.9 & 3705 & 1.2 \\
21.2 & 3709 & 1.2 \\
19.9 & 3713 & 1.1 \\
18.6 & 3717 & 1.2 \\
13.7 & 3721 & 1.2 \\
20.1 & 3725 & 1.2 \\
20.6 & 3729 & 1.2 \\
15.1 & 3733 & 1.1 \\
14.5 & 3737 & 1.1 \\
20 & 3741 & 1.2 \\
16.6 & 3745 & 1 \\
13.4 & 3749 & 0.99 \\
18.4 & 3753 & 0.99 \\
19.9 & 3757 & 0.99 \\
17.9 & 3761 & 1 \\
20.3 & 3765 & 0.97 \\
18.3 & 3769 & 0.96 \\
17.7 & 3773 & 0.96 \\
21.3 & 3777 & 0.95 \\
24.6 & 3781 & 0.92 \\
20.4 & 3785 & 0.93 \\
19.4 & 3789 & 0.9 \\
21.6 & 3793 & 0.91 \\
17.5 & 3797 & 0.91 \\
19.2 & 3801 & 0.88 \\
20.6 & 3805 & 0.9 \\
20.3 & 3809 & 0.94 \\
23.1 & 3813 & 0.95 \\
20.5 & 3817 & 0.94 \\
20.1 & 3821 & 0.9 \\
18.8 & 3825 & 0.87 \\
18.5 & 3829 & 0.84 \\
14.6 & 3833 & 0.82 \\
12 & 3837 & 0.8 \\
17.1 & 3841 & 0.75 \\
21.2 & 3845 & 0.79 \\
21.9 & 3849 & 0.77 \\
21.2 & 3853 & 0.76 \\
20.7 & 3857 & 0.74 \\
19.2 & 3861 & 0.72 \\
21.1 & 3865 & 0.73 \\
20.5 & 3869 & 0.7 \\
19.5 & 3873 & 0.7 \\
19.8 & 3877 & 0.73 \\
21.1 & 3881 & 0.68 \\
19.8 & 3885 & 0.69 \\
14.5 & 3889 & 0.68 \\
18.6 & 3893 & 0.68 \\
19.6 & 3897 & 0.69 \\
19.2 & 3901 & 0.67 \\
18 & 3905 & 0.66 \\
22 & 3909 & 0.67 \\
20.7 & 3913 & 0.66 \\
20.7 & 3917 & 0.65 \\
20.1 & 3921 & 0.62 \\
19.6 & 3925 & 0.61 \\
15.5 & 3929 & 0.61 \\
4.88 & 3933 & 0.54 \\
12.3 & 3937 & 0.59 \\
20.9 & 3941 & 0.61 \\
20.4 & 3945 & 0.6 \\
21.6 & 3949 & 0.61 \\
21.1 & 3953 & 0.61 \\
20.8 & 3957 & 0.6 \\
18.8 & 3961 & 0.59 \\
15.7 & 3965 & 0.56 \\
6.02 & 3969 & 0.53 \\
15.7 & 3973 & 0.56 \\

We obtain -4.1 angstrom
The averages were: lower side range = 18.5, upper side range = 18.8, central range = 19.6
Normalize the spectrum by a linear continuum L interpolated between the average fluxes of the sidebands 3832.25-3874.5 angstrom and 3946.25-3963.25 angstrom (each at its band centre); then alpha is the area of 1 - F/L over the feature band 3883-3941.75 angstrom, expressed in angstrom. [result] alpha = 6.5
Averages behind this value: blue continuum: 19.1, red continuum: 20.5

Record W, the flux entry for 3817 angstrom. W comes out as 20.5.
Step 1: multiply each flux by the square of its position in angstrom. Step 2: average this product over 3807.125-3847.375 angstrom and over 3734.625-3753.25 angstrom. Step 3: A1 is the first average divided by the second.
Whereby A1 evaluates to 1.19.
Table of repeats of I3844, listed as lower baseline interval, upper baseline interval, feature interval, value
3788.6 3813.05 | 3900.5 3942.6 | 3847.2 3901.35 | -3.60 angstrom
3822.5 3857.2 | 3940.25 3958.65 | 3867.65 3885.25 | -0.86 angstrom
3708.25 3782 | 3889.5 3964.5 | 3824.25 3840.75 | 2.28 angstrom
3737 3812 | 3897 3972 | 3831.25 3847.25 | 1.95 angstrom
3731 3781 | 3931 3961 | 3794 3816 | -2.83 angstrom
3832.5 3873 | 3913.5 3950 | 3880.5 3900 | -0.29 angstrom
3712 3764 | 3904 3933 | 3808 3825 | -2.61 angstrom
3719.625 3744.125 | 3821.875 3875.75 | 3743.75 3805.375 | -4.13 angstrom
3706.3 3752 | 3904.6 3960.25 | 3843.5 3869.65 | -3.85 angstrom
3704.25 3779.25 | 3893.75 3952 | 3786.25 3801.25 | -1.06 angstrom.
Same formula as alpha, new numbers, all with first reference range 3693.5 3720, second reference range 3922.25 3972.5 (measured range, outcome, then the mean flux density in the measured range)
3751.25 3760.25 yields -0.33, 19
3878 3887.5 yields -1.64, 20.1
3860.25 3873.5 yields -2.27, 20.2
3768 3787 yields -2.58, 20.6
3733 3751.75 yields 2.38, 16.1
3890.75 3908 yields -2.05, 19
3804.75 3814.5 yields -1.95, 21.4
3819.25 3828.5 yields -0.84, 19.3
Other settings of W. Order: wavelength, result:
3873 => 19.5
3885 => 19.8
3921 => 20.1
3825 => 18.8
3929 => 15.5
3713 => 19.9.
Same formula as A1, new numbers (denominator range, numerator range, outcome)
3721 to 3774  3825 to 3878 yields 1.13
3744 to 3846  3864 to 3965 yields 1.05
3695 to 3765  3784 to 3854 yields 1.13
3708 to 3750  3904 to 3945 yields 1.11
